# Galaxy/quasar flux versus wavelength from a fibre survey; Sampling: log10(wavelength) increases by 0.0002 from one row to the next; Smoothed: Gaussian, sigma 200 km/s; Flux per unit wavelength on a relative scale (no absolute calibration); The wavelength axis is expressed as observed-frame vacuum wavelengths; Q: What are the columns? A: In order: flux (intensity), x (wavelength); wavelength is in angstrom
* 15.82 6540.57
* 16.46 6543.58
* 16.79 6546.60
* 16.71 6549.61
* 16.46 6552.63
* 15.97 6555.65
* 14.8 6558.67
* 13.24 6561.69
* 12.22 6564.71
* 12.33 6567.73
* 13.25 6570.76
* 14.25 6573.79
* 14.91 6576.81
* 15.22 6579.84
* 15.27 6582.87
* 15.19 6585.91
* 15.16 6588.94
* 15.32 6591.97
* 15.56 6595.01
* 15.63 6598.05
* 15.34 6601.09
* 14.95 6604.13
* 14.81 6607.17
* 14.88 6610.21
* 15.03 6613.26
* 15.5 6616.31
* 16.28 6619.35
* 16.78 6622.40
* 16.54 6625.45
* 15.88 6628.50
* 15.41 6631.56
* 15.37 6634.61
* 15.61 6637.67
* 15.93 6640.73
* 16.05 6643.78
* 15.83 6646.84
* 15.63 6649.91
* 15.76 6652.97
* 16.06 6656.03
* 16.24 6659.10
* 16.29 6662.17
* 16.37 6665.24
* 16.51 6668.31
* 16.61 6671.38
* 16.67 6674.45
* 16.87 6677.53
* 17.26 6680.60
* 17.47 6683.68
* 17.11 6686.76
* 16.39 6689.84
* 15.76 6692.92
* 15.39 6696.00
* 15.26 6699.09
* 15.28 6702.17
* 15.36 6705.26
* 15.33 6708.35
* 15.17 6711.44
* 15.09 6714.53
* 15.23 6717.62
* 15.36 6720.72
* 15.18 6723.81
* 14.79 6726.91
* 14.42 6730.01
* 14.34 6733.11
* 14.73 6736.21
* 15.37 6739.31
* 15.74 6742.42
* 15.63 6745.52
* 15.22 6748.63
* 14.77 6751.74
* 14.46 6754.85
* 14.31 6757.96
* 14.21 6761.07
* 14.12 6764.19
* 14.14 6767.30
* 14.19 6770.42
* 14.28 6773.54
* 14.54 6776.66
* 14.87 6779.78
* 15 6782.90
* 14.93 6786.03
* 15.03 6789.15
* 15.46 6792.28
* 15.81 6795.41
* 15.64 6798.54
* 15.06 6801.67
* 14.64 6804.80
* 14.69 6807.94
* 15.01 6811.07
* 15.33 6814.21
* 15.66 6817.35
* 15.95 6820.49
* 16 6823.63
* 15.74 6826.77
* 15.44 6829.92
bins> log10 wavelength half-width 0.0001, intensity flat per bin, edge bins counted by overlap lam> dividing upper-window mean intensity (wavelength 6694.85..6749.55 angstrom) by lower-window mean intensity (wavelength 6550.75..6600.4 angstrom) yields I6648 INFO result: 1.0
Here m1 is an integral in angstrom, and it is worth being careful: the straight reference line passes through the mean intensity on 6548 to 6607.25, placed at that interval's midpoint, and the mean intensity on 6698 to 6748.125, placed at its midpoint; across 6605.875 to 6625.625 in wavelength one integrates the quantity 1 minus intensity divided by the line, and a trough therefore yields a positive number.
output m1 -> -1.0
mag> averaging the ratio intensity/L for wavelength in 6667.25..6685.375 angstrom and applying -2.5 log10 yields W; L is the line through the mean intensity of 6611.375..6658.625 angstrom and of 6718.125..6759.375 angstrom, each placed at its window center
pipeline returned -0.10 mag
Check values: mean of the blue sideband 15.8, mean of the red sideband 15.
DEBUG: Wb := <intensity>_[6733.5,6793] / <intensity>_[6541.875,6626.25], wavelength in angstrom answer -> 0.97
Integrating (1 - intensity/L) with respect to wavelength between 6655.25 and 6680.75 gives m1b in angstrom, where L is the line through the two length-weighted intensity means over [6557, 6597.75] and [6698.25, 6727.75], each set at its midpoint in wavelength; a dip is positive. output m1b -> -2.7 angstrom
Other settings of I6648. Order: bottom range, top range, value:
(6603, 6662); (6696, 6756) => 0.96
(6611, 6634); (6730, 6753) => 0.95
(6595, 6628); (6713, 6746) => 0.97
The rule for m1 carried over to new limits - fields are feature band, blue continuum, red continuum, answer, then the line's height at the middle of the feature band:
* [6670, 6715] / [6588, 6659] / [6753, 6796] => -2.7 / 15.2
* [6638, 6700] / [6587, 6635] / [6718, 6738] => -4.4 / 15.2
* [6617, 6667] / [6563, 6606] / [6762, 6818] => -4.4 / 14.7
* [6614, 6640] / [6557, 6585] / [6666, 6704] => -1.3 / 15.2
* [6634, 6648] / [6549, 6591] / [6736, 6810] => -1.0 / 14.7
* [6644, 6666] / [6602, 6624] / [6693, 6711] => -0.9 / 15.4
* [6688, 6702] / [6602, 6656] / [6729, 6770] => -0.5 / 15.1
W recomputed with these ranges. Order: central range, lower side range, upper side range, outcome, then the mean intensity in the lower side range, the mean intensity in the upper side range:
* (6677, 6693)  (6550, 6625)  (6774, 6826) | -0.12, 15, 15.2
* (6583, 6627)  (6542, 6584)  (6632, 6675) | -0.01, 14.8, 16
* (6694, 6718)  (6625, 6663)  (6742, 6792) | 0.00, 15.9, 14.7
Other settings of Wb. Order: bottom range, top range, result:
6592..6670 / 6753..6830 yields 0.95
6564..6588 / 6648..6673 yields 1.14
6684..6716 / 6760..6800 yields 0.94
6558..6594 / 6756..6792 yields 1.02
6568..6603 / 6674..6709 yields 1.09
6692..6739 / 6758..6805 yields 0.98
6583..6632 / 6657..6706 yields 1.05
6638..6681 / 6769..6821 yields 0.93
